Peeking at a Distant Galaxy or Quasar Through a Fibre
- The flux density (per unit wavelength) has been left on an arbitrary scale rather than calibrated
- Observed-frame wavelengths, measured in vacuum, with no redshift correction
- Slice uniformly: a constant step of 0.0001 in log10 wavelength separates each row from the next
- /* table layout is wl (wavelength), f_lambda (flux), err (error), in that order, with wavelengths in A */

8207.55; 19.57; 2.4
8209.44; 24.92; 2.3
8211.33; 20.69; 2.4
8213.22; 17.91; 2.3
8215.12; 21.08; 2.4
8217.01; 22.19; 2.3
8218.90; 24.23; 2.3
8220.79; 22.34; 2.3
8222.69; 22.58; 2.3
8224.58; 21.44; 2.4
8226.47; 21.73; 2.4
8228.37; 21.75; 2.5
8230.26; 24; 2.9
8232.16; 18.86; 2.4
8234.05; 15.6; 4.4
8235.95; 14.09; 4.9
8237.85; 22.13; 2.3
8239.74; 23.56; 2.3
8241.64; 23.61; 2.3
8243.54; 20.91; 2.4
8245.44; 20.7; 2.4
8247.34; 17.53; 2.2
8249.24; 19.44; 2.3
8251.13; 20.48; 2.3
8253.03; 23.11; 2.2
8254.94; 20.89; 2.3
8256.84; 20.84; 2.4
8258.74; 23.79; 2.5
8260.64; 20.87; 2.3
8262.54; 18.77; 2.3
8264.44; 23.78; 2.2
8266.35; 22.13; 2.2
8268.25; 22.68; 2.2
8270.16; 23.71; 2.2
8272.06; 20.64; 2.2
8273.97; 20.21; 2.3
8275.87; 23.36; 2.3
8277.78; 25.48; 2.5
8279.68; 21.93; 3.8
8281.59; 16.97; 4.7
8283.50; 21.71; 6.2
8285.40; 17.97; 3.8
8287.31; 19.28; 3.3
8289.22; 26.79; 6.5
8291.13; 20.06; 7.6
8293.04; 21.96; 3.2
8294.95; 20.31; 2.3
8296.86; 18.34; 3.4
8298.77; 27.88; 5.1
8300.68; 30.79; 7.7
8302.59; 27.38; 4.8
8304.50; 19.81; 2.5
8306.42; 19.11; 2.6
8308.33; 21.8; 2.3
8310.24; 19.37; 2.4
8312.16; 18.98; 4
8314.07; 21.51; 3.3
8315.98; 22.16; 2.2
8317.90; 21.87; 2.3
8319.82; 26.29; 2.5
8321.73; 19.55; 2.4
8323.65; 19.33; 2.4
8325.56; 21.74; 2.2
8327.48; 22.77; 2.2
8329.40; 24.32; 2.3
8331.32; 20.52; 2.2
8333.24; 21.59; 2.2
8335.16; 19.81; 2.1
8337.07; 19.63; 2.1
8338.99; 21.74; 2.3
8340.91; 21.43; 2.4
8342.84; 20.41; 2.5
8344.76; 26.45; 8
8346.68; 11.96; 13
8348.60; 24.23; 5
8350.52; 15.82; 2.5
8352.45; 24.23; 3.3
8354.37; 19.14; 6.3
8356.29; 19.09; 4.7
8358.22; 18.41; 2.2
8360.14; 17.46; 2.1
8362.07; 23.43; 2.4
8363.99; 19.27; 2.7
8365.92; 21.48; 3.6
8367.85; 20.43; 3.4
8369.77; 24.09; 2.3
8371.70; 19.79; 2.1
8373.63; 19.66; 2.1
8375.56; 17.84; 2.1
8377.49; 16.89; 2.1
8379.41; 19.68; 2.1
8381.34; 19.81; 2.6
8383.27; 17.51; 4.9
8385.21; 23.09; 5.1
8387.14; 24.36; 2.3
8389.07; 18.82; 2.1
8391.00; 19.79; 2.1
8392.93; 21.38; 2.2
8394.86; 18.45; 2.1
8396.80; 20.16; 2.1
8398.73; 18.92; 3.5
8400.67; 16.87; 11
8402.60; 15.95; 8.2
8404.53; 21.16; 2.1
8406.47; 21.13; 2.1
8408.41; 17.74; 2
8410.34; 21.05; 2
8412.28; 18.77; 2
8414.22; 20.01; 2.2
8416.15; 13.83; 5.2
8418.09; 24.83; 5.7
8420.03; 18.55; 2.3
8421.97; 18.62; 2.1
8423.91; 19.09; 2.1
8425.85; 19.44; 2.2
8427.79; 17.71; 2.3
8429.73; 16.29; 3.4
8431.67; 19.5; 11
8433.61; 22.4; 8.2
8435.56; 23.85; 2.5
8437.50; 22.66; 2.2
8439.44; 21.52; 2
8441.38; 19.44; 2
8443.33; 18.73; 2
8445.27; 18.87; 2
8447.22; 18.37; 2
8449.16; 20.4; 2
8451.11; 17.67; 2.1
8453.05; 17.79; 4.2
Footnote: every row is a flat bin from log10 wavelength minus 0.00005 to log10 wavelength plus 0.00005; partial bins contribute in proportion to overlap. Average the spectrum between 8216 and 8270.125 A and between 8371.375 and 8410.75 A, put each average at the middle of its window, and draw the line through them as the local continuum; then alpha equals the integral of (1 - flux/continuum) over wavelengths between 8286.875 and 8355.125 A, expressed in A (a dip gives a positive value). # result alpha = -4.4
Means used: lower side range 21.3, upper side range 19.5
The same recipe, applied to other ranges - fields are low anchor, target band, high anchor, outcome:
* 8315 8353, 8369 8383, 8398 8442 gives 0.63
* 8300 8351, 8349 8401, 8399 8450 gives 1.41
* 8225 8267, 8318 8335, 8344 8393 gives -1.28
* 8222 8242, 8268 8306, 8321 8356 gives -2.82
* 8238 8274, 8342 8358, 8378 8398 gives 0.39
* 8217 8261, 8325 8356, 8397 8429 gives -1.66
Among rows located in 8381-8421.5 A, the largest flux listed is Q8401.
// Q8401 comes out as 24.83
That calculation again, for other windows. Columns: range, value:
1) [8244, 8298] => 26.79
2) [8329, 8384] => 26.45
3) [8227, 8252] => 24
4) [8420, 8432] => 19.5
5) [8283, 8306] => 30.79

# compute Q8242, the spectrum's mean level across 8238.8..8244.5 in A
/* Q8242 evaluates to 22.7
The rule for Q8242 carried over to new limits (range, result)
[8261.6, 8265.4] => 21.3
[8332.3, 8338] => 20.4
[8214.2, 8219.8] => 22.5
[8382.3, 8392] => 20.7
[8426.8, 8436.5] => 19.9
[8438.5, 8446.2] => 19.6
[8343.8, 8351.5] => 19.6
